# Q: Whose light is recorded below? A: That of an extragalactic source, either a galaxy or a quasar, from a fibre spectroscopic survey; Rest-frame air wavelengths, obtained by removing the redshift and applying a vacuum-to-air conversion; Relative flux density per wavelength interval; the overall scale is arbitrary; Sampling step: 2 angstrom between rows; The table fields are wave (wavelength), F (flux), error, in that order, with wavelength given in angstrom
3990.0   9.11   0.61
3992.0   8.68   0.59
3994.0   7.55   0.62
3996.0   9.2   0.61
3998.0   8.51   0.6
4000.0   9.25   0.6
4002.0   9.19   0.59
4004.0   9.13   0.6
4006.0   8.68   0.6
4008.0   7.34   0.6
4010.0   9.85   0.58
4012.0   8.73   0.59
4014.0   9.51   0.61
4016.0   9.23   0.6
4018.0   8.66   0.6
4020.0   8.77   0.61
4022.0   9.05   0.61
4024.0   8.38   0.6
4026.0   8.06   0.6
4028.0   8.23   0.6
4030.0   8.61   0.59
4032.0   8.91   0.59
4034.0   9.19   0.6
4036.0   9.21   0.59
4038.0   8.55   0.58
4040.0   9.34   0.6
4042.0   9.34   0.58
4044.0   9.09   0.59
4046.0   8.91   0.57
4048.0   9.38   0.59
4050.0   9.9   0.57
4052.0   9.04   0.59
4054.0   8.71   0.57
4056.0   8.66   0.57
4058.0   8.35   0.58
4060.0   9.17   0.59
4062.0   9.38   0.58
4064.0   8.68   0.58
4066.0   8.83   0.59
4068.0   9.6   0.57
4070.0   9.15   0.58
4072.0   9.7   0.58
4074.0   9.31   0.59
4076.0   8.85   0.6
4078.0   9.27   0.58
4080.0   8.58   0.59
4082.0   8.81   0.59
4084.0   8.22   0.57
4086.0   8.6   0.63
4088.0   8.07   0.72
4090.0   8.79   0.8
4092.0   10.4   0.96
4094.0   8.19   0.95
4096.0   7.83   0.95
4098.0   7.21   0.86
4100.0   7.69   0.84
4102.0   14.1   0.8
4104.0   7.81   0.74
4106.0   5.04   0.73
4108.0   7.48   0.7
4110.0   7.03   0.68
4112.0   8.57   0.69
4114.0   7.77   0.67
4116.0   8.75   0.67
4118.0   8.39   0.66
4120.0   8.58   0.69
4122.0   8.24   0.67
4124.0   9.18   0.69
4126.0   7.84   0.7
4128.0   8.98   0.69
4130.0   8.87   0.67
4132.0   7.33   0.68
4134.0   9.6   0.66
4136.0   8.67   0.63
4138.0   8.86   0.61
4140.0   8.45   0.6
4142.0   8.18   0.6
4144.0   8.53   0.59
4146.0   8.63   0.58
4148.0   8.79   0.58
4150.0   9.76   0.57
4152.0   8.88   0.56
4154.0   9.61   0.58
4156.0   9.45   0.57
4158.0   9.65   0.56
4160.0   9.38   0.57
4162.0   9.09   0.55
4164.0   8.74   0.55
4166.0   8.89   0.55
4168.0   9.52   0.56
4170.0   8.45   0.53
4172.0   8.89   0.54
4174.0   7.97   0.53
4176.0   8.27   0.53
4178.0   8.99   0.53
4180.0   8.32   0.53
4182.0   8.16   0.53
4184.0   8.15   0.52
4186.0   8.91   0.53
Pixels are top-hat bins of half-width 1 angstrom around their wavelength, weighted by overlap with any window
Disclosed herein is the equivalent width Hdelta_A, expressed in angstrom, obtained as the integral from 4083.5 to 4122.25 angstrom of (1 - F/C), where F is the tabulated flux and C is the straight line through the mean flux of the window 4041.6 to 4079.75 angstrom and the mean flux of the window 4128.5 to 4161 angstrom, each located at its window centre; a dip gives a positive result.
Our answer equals 2.9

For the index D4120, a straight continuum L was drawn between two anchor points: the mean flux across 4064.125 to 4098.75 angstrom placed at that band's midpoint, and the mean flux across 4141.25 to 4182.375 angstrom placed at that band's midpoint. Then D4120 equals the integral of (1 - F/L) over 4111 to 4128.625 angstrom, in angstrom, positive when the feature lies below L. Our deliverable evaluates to 0.74 angstrom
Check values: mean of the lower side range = 8.8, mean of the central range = 8.47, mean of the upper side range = 8.88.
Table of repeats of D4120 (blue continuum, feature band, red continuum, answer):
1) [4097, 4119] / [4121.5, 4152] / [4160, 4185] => -1.1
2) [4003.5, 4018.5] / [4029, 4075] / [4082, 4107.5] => -2.1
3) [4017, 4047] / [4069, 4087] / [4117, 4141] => -0.5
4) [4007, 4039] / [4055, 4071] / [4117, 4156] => -0.4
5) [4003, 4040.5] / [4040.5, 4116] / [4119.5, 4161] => 0.6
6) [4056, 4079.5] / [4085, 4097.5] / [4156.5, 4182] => 0.6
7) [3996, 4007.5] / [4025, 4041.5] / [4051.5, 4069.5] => 0.3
